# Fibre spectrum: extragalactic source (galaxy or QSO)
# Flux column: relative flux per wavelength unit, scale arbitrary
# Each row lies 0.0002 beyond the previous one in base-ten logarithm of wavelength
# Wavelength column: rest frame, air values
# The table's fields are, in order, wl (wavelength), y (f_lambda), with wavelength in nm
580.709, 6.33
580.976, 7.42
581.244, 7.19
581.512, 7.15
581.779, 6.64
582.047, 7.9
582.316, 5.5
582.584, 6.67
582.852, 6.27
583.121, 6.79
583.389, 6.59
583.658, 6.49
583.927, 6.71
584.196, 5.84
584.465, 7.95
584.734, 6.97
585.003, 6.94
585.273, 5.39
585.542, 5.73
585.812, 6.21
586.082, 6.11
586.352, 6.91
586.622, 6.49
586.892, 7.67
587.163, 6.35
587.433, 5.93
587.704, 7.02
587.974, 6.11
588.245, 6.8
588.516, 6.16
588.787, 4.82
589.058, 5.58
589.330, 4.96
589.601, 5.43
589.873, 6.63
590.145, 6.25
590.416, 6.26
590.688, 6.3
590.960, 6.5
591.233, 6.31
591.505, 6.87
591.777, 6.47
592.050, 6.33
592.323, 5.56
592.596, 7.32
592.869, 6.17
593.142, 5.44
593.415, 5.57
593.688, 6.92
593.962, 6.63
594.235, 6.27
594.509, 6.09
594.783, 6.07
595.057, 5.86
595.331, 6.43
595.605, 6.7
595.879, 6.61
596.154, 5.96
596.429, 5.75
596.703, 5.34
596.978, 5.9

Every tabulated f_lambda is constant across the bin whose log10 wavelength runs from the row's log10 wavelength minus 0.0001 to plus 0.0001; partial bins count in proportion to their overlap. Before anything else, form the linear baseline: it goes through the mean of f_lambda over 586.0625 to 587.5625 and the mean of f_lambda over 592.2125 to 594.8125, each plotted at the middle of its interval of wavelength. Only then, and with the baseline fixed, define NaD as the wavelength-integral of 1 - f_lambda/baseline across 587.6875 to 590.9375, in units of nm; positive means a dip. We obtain 0.23 nm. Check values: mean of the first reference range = 6.62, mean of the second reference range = 6.22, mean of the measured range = 6.01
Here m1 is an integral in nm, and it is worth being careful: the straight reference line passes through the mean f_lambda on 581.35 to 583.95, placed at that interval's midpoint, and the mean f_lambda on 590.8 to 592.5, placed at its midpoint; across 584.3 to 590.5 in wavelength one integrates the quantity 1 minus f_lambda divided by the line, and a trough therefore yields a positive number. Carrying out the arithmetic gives 0.21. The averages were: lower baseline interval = 6.67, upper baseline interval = 6.36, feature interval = 6.29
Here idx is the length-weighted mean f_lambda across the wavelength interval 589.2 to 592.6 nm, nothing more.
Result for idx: 6.21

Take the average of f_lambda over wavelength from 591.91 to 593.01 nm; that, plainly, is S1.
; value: 6.34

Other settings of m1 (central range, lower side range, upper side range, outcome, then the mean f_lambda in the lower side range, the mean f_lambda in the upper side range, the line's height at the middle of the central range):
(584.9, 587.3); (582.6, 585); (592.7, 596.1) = 0.07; 6.71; 6.23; 6.61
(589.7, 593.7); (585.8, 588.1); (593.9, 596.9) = 0.01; 6.55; 6.14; 6.32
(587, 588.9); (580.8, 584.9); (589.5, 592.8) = 0.09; 6.8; 6.36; 6.53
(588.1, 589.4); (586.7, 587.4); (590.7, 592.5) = 0.18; 6.81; 6.36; 6.64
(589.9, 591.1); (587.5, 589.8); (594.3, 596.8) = -0.08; 5.88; 6.11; 5.94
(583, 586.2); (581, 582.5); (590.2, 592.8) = 0.14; 6.91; 6.42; 6.77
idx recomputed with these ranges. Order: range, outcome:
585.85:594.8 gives 6.25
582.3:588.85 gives 6.45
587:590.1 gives 6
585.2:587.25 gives 6.39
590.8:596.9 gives 6.23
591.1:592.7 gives 6.46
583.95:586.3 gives 6.43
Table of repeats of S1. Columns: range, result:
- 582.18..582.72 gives 6.09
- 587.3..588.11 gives 6.36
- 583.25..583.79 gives 6.55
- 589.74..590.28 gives 6.44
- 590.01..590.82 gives 6.28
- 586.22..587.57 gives 6.67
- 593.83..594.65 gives 6.33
